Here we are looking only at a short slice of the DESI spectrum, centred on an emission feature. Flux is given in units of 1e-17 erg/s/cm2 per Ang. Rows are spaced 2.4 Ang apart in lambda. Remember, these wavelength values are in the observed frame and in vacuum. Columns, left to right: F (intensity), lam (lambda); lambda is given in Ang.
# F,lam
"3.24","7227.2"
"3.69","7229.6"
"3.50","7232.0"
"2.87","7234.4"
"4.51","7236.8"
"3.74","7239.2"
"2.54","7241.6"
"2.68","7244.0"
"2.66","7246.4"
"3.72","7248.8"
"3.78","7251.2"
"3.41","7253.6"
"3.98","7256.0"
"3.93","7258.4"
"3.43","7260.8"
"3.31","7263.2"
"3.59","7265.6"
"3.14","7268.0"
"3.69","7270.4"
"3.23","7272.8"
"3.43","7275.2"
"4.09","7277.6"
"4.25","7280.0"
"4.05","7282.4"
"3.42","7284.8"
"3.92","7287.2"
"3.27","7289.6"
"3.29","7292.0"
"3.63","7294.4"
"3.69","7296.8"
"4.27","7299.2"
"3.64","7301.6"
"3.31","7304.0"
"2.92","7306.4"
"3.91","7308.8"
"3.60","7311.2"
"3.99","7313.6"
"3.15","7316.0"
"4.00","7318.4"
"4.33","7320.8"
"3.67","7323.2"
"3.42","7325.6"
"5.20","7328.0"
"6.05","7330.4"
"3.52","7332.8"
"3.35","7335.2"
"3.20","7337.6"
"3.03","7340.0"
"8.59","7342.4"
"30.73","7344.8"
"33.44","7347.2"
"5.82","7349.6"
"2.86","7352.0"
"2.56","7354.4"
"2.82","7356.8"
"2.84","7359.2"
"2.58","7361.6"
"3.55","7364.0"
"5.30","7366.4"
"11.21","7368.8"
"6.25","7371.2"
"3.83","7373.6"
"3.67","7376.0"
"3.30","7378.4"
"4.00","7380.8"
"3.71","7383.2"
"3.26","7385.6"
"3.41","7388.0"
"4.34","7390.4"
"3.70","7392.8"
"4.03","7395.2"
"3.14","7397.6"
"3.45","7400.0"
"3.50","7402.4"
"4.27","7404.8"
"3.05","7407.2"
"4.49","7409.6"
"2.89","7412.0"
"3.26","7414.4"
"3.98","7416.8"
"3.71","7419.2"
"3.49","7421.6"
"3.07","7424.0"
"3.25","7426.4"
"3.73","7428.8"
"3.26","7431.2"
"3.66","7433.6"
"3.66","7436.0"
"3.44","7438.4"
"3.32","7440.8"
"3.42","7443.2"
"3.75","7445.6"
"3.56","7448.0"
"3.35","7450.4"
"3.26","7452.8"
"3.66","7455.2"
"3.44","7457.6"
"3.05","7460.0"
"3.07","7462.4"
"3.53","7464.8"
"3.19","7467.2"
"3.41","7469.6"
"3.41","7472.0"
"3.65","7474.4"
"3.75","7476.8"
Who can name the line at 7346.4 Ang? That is H-alpha 6563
